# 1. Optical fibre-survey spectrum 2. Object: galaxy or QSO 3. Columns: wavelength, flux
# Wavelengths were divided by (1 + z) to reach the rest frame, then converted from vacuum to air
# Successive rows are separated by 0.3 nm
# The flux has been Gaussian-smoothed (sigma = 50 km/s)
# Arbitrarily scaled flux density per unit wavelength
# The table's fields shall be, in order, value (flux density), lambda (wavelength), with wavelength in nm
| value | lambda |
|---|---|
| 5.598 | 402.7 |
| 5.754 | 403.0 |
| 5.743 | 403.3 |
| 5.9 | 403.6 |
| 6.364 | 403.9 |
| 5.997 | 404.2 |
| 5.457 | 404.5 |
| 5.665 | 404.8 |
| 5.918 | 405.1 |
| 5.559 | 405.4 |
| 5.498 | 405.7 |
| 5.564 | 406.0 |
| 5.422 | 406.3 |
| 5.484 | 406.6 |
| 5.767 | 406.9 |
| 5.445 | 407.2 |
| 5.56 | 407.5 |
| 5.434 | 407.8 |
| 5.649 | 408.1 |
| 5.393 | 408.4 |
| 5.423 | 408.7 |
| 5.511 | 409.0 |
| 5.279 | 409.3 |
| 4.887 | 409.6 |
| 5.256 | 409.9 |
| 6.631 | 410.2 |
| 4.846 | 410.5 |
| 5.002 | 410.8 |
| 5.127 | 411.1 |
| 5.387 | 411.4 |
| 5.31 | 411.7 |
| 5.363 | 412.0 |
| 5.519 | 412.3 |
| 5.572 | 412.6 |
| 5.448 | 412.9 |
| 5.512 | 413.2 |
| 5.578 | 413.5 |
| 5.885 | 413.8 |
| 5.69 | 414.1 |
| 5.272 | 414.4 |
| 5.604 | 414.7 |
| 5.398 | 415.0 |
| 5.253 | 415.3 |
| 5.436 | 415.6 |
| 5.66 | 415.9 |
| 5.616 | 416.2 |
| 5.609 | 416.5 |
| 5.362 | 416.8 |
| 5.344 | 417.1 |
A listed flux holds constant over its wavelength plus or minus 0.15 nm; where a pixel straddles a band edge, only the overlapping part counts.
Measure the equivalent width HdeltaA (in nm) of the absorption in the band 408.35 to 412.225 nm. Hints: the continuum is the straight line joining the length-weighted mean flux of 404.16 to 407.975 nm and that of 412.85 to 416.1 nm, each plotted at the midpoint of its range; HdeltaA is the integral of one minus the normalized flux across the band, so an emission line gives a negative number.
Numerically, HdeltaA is 0.15 nm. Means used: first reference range 5.59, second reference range 5.53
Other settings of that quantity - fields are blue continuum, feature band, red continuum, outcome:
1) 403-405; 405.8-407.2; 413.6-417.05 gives 0.056 nm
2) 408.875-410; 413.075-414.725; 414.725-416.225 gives -0.056 nm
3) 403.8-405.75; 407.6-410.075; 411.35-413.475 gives 0.104 nm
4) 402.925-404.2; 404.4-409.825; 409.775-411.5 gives 0.166 nm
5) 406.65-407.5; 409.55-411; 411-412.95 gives 0.030 nm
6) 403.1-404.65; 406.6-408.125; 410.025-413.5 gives 0.035 nm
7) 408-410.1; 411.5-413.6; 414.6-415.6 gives -0.029 nm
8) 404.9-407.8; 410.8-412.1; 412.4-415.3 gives 0.067 nm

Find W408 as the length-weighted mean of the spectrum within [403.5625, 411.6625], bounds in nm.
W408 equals 5.53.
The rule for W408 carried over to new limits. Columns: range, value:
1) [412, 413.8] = 5.54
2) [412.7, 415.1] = 5.55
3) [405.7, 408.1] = 5.53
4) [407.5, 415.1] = 5.44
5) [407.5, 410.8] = 5.42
